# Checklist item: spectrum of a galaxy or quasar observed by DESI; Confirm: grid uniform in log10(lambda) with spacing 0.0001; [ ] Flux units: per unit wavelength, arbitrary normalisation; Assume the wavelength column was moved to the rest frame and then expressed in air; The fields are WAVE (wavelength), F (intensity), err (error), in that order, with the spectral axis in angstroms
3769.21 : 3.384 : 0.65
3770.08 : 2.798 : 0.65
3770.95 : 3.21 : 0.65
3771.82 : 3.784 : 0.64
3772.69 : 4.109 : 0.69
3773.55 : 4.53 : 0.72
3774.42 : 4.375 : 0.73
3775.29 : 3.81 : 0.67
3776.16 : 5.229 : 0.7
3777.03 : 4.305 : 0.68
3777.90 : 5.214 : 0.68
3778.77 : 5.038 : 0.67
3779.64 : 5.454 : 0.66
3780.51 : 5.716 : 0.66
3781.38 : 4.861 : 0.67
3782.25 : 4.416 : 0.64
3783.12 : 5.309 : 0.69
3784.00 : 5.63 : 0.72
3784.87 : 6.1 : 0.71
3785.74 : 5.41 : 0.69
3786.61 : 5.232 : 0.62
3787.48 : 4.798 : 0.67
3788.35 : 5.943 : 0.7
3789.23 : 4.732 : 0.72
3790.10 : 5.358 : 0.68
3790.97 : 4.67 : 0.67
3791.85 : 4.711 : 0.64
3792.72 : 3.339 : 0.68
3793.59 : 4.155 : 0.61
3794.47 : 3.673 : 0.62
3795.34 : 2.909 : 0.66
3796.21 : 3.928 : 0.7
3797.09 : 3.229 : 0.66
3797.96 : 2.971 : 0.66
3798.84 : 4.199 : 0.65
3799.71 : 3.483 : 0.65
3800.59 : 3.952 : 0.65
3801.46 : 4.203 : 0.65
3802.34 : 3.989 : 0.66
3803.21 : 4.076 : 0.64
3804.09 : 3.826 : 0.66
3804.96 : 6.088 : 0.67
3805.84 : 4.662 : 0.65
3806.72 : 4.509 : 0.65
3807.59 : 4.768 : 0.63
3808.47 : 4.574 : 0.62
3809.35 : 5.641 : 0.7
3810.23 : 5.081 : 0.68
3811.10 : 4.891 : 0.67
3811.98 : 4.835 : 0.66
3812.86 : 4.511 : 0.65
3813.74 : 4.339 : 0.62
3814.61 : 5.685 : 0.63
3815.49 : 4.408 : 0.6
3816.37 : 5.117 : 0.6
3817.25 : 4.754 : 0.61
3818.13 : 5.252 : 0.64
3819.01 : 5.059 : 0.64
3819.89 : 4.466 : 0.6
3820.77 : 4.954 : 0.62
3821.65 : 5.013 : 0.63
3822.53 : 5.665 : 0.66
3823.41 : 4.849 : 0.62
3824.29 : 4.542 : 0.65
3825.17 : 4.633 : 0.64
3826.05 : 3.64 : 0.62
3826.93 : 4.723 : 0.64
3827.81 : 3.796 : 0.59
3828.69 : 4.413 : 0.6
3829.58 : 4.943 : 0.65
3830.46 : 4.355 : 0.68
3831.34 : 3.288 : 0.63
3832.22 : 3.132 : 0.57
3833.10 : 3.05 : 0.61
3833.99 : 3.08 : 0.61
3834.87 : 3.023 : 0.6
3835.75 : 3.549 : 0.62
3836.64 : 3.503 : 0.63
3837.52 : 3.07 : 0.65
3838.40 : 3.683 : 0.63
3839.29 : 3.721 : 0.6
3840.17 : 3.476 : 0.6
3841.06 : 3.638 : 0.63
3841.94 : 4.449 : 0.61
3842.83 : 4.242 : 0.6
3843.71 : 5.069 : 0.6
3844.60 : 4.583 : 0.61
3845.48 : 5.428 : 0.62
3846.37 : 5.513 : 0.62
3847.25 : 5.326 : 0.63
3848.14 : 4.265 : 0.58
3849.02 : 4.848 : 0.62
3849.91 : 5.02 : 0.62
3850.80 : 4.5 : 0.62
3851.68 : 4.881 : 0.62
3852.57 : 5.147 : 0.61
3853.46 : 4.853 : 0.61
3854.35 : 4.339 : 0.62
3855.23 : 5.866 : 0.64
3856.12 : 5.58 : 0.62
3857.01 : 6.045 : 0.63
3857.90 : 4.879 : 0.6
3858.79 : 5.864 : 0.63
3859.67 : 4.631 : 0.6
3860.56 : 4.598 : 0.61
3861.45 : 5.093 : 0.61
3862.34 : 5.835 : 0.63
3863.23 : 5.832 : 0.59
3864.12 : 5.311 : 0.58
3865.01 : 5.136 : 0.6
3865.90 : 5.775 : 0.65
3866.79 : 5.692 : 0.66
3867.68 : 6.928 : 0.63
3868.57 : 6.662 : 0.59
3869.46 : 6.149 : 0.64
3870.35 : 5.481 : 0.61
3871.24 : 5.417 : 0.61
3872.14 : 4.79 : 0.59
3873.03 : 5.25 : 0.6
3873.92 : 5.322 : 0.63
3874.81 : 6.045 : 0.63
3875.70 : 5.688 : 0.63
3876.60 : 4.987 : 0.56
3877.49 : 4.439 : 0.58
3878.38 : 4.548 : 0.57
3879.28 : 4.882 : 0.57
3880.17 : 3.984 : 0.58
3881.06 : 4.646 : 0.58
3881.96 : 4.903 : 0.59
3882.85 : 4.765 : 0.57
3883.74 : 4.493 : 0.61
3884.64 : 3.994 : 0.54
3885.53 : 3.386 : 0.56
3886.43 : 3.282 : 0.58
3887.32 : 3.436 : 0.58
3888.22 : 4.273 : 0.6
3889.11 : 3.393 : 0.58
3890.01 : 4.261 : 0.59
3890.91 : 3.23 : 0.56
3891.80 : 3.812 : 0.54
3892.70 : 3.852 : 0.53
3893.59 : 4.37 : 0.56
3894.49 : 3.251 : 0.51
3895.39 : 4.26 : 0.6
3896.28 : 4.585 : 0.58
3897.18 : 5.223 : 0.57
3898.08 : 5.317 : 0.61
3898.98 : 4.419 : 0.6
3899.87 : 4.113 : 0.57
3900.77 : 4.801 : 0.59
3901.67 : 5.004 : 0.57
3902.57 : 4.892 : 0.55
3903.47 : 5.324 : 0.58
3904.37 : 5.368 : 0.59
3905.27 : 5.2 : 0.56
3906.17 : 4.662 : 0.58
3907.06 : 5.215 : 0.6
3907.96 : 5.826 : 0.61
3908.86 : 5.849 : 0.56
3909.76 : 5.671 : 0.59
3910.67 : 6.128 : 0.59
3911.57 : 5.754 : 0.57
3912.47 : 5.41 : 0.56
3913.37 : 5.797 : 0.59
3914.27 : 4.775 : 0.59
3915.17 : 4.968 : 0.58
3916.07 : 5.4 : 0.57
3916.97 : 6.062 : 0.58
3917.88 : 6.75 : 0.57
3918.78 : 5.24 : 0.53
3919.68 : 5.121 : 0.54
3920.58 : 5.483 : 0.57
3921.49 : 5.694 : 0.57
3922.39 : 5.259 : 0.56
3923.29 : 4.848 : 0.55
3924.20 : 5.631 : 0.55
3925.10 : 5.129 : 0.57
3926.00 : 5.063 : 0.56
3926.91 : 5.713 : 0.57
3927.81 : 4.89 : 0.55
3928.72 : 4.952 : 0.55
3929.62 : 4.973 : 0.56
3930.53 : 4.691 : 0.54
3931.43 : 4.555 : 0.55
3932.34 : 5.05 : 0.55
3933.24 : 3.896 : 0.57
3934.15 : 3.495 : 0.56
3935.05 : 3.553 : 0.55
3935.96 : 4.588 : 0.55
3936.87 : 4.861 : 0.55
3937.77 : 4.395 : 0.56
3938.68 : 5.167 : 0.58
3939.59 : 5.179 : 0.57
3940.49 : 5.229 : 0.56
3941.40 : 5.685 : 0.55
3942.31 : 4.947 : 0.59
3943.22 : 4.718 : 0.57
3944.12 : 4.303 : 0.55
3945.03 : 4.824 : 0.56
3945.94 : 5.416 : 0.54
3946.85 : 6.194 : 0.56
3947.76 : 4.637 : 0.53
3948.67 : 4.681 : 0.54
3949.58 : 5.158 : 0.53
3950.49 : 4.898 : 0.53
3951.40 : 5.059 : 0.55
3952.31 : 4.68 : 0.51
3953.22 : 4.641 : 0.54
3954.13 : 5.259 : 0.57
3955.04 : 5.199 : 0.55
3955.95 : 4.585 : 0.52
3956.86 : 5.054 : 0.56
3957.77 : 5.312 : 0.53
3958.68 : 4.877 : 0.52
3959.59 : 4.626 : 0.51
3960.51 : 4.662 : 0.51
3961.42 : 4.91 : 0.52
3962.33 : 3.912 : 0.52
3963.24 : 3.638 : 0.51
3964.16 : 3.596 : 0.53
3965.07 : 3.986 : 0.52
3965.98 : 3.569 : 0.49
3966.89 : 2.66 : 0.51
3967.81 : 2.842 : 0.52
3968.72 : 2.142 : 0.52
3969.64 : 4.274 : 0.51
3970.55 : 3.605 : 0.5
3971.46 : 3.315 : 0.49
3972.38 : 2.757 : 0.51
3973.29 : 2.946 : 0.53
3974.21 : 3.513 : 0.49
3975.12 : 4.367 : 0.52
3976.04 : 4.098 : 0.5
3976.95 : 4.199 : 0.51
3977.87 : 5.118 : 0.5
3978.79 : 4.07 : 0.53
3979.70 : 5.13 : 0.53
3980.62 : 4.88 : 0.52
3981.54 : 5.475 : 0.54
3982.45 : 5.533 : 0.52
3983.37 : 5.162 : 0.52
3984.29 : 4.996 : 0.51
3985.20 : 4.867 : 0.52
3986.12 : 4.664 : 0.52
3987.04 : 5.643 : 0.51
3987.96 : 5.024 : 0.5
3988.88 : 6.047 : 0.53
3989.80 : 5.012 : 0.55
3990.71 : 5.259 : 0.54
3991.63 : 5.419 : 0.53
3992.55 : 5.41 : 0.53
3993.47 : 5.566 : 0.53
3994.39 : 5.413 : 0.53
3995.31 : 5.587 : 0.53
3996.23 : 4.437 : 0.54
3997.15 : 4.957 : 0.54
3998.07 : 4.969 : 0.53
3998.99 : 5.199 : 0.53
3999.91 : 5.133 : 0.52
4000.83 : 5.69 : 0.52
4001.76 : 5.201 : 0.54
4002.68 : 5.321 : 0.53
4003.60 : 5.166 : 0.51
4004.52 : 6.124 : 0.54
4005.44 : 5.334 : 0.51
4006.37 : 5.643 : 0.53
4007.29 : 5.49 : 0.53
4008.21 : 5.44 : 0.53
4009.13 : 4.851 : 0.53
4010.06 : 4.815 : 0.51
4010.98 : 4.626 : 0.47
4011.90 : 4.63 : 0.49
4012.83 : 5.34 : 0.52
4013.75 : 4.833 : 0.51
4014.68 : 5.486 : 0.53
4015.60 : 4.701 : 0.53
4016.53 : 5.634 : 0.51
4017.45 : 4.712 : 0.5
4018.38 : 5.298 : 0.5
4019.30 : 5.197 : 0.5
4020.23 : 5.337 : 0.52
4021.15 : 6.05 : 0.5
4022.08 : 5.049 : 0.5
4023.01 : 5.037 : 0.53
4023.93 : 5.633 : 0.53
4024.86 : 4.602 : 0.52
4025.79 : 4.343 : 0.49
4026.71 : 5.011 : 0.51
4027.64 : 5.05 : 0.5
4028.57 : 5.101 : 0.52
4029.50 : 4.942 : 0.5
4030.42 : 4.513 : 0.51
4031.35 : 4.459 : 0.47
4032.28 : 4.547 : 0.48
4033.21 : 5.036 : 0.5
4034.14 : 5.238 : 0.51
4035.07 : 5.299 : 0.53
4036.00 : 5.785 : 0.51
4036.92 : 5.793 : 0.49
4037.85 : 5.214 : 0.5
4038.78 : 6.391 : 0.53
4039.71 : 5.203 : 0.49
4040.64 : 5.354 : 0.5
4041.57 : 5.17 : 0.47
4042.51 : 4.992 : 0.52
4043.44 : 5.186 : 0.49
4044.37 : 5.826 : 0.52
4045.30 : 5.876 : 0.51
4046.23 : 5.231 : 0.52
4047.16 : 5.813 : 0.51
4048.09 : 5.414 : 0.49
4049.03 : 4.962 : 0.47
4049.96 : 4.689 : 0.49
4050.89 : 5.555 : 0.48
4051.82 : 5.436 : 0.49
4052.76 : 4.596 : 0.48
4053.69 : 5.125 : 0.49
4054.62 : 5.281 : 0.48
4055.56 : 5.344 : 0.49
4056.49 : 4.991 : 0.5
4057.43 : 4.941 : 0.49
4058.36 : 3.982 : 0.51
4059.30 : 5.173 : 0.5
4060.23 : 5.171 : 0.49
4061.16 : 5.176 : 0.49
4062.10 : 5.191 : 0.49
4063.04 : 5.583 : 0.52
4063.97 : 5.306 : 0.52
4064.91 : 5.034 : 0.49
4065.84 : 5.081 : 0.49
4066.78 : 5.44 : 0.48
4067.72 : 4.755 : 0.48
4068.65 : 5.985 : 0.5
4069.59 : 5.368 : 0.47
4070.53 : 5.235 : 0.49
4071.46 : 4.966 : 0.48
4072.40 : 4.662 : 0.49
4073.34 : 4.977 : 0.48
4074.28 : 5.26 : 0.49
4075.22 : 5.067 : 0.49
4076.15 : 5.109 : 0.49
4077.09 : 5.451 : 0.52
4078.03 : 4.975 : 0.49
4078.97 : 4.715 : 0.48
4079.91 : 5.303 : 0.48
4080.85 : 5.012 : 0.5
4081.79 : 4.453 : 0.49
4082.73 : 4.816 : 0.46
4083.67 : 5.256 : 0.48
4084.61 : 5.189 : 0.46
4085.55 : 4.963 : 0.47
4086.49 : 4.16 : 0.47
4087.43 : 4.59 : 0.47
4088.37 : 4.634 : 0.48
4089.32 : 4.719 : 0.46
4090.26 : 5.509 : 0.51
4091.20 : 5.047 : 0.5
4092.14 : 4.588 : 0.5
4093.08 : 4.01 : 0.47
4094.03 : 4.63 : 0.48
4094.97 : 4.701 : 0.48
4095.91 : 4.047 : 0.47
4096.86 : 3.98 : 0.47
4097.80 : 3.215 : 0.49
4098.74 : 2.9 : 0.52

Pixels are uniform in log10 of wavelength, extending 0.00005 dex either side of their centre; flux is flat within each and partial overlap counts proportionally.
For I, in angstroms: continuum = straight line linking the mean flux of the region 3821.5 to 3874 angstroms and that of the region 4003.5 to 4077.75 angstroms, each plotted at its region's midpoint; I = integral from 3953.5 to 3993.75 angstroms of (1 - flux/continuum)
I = 4.46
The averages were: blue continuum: 4.75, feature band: 4.48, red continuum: 5.18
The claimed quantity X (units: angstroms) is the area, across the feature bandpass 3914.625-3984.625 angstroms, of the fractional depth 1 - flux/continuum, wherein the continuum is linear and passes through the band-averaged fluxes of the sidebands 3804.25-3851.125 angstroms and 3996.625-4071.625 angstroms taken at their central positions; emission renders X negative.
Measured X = 3.2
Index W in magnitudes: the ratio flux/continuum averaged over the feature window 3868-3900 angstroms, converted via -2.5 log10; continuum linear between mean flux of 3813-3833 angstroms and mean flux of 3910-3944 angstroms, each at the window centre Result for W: 0.06 mag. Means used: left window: 4.57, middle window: 4.59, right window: 5.1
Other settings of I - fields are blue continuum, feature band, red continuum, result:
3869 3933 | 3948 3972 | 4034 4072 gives 3.7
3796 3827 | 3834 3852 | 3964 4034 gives 1.4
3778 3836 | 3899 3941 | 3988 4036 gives -2.0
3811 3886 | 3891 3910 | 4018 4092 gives 0.3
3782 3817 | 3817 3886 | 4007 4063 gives -0.6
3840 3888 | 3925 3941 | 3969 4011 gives 0.7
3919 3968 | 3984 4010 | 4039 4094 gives -2.0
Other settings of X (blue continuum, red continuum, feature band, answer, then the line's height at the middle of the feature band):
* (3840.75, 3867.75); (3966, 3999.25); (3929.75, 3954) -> -0.33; 4.73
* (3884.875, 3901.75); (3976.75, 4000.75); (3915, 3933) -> -3.38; 4.43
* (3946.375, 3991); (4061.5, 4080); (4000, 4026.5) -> -2.24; 4.79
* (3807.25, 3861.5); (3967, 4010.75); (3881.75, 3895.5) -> 2.20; 4.65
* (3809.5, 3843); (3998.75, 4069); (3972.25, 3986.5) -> 1.26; 4.96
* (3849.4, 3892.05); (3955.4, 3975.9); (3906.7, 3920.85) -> -3.59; 4.46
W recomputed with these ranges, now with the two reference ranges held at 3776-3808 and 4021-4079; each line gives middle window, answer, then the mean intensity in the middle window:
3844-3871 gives -0.129 mag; 5.34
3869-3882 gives -0.073 mag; 5.11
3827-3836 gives 0.252 mag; 3.71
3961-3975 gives 0.395 mag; 3.46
